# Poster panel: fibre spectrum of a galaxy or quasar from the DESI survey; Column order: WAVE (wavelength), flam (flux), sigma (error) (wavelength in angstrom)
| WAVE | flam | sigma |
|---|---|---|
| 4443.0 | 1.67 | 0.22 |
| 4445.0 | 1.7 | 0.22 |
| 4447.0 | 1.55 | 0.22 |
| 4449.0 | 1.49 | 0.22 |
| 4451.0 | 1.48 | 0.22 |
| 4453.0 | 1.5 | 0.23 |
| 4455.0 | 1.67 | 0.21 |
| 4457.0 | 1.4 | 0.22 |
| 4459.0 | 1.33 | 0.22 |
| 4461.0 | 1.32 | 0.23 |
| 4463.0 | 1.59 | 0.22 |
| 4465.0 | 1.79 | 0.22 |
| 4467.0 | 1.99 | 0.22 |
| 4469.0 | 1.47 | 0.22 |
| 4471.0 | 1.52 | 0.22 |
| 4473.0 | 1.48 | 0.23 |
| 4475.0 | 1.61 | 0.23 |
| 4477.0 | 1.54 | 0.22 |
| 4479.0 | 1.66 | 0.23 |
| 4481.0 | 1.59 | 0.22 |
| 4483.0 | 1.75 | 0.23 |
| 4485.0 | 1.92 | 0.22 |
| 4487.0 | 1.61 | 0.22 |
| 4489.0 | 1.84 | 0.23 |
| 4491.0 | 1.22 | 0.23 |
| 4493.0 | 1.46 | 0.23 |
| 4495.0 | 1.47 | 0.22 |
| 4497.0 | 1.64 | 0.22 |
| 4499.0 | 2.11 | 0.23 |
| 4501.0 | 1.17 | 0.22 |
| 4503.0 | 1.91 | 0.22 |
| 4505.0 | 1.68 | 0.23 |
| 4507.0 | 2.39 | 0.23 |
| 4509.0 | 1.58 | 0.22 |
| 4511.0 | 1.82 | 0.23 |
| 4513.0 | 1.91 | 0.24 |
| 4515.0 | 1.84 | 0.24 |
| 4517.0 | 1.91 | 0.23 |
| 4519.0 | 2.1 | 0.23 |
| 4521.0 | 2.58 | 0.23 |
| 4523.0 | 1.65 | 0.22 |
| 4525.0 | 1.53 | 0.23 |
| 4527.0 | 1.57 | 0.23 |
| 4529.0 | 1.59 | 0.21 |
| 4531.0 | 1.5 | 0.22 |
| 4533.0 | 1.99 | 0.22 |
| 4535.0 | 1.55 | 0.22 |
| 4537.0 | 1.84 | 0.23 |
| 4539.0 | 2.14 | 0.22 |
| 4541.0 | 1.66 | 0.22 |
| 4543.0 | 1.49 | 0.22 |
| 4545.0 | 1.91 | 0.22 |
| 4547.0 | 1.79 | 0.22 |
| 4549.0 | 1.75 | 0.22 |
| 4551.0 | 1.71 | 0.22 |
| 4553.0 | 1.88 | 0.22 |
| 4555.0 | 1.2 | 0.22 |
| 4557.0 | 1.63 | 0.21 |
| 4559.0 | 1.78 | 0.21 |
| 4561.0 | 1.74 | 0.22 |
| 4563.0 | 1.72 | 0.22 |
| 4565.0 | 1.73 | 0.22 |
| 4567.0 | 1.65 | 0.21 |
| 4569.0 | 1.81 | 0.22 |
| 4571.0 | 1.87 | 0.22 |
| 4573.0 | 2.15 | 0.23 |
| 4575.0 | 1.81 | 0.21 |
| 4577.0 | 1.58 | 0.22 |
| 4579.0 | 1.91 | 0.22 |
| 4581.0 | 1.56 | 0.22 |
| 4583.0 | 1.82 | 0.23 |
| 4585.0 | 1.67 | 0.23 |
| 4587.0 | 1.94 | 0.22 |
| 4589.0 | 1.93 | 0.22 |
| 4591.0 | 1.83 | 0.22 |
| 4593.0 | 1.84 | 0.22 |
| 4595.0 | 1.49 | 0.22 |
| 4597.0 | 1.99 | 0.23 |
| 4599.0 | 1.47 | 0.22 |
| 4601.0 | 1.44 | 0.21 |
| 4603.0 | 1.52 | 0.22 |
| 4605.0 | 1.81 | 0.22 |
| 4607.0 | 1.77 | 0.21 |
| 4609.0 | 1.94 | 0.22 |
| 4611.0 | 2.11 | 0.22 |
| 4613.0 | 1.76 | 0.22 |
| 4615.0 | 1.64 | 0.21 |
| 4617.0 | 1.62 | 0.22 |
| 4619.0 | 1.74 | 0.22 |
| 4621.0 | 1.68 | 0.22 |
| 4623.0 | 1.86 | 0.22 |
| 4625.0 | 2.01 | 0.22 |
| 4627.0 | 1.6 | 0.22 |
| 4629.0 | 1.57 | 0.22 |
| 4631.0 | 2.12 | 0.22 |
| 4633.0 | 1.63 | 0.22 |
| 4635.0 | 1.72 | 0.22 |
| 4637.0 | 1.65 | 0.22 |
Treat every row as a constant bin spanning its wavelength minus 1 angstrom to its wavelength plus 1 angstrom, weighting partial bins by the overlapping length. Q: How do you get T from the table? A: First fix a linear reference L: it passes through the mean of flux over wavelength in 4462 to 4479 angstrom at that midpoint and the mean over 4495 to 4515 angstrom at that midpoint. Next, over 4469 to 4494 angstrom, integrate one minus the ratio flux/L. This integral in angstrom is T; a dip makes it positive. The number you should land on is 1.2 angstrom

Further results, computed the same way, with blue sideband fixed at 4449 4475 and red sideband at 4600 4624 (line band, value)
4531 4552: -1.5 angstrom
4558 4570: -0.4 angstrom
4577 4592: -0.8 angstrom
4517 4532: -1.6 angstrom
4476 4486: -0.8 angstrom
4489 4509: -1.0 angstrom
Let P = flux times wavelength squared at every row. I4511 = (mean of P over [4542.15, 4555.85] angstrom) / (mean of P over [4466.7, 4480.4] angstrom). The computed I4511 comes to 1.09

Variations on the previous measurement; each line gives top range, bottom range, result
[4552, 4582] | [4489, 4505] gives 1.12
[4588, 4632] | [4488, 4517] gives 1.07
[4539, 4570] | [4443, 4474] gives 1.15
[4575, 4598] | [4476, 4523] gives 1.05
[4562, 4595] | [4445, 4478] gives 1.22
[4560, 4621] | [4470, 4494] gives 1.15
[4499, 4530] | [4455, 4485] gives 1.17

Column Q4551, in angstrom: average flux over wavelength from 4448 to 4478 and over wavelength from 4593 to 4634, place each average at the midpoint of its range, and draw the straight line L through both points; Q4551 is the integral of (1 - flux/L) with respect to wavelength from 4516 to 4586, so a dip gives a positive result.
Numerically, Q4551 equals -4.47 angstrom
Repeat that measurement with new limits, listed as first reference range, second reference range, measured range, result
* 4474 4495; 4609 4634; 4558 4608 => -0.5 angstrom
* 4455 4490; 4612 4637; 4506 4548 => -4.2 angstrom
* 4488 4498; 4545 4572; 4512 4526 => -2.9 angstrom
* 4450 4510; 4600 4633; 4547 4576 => -0.7 angstrom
